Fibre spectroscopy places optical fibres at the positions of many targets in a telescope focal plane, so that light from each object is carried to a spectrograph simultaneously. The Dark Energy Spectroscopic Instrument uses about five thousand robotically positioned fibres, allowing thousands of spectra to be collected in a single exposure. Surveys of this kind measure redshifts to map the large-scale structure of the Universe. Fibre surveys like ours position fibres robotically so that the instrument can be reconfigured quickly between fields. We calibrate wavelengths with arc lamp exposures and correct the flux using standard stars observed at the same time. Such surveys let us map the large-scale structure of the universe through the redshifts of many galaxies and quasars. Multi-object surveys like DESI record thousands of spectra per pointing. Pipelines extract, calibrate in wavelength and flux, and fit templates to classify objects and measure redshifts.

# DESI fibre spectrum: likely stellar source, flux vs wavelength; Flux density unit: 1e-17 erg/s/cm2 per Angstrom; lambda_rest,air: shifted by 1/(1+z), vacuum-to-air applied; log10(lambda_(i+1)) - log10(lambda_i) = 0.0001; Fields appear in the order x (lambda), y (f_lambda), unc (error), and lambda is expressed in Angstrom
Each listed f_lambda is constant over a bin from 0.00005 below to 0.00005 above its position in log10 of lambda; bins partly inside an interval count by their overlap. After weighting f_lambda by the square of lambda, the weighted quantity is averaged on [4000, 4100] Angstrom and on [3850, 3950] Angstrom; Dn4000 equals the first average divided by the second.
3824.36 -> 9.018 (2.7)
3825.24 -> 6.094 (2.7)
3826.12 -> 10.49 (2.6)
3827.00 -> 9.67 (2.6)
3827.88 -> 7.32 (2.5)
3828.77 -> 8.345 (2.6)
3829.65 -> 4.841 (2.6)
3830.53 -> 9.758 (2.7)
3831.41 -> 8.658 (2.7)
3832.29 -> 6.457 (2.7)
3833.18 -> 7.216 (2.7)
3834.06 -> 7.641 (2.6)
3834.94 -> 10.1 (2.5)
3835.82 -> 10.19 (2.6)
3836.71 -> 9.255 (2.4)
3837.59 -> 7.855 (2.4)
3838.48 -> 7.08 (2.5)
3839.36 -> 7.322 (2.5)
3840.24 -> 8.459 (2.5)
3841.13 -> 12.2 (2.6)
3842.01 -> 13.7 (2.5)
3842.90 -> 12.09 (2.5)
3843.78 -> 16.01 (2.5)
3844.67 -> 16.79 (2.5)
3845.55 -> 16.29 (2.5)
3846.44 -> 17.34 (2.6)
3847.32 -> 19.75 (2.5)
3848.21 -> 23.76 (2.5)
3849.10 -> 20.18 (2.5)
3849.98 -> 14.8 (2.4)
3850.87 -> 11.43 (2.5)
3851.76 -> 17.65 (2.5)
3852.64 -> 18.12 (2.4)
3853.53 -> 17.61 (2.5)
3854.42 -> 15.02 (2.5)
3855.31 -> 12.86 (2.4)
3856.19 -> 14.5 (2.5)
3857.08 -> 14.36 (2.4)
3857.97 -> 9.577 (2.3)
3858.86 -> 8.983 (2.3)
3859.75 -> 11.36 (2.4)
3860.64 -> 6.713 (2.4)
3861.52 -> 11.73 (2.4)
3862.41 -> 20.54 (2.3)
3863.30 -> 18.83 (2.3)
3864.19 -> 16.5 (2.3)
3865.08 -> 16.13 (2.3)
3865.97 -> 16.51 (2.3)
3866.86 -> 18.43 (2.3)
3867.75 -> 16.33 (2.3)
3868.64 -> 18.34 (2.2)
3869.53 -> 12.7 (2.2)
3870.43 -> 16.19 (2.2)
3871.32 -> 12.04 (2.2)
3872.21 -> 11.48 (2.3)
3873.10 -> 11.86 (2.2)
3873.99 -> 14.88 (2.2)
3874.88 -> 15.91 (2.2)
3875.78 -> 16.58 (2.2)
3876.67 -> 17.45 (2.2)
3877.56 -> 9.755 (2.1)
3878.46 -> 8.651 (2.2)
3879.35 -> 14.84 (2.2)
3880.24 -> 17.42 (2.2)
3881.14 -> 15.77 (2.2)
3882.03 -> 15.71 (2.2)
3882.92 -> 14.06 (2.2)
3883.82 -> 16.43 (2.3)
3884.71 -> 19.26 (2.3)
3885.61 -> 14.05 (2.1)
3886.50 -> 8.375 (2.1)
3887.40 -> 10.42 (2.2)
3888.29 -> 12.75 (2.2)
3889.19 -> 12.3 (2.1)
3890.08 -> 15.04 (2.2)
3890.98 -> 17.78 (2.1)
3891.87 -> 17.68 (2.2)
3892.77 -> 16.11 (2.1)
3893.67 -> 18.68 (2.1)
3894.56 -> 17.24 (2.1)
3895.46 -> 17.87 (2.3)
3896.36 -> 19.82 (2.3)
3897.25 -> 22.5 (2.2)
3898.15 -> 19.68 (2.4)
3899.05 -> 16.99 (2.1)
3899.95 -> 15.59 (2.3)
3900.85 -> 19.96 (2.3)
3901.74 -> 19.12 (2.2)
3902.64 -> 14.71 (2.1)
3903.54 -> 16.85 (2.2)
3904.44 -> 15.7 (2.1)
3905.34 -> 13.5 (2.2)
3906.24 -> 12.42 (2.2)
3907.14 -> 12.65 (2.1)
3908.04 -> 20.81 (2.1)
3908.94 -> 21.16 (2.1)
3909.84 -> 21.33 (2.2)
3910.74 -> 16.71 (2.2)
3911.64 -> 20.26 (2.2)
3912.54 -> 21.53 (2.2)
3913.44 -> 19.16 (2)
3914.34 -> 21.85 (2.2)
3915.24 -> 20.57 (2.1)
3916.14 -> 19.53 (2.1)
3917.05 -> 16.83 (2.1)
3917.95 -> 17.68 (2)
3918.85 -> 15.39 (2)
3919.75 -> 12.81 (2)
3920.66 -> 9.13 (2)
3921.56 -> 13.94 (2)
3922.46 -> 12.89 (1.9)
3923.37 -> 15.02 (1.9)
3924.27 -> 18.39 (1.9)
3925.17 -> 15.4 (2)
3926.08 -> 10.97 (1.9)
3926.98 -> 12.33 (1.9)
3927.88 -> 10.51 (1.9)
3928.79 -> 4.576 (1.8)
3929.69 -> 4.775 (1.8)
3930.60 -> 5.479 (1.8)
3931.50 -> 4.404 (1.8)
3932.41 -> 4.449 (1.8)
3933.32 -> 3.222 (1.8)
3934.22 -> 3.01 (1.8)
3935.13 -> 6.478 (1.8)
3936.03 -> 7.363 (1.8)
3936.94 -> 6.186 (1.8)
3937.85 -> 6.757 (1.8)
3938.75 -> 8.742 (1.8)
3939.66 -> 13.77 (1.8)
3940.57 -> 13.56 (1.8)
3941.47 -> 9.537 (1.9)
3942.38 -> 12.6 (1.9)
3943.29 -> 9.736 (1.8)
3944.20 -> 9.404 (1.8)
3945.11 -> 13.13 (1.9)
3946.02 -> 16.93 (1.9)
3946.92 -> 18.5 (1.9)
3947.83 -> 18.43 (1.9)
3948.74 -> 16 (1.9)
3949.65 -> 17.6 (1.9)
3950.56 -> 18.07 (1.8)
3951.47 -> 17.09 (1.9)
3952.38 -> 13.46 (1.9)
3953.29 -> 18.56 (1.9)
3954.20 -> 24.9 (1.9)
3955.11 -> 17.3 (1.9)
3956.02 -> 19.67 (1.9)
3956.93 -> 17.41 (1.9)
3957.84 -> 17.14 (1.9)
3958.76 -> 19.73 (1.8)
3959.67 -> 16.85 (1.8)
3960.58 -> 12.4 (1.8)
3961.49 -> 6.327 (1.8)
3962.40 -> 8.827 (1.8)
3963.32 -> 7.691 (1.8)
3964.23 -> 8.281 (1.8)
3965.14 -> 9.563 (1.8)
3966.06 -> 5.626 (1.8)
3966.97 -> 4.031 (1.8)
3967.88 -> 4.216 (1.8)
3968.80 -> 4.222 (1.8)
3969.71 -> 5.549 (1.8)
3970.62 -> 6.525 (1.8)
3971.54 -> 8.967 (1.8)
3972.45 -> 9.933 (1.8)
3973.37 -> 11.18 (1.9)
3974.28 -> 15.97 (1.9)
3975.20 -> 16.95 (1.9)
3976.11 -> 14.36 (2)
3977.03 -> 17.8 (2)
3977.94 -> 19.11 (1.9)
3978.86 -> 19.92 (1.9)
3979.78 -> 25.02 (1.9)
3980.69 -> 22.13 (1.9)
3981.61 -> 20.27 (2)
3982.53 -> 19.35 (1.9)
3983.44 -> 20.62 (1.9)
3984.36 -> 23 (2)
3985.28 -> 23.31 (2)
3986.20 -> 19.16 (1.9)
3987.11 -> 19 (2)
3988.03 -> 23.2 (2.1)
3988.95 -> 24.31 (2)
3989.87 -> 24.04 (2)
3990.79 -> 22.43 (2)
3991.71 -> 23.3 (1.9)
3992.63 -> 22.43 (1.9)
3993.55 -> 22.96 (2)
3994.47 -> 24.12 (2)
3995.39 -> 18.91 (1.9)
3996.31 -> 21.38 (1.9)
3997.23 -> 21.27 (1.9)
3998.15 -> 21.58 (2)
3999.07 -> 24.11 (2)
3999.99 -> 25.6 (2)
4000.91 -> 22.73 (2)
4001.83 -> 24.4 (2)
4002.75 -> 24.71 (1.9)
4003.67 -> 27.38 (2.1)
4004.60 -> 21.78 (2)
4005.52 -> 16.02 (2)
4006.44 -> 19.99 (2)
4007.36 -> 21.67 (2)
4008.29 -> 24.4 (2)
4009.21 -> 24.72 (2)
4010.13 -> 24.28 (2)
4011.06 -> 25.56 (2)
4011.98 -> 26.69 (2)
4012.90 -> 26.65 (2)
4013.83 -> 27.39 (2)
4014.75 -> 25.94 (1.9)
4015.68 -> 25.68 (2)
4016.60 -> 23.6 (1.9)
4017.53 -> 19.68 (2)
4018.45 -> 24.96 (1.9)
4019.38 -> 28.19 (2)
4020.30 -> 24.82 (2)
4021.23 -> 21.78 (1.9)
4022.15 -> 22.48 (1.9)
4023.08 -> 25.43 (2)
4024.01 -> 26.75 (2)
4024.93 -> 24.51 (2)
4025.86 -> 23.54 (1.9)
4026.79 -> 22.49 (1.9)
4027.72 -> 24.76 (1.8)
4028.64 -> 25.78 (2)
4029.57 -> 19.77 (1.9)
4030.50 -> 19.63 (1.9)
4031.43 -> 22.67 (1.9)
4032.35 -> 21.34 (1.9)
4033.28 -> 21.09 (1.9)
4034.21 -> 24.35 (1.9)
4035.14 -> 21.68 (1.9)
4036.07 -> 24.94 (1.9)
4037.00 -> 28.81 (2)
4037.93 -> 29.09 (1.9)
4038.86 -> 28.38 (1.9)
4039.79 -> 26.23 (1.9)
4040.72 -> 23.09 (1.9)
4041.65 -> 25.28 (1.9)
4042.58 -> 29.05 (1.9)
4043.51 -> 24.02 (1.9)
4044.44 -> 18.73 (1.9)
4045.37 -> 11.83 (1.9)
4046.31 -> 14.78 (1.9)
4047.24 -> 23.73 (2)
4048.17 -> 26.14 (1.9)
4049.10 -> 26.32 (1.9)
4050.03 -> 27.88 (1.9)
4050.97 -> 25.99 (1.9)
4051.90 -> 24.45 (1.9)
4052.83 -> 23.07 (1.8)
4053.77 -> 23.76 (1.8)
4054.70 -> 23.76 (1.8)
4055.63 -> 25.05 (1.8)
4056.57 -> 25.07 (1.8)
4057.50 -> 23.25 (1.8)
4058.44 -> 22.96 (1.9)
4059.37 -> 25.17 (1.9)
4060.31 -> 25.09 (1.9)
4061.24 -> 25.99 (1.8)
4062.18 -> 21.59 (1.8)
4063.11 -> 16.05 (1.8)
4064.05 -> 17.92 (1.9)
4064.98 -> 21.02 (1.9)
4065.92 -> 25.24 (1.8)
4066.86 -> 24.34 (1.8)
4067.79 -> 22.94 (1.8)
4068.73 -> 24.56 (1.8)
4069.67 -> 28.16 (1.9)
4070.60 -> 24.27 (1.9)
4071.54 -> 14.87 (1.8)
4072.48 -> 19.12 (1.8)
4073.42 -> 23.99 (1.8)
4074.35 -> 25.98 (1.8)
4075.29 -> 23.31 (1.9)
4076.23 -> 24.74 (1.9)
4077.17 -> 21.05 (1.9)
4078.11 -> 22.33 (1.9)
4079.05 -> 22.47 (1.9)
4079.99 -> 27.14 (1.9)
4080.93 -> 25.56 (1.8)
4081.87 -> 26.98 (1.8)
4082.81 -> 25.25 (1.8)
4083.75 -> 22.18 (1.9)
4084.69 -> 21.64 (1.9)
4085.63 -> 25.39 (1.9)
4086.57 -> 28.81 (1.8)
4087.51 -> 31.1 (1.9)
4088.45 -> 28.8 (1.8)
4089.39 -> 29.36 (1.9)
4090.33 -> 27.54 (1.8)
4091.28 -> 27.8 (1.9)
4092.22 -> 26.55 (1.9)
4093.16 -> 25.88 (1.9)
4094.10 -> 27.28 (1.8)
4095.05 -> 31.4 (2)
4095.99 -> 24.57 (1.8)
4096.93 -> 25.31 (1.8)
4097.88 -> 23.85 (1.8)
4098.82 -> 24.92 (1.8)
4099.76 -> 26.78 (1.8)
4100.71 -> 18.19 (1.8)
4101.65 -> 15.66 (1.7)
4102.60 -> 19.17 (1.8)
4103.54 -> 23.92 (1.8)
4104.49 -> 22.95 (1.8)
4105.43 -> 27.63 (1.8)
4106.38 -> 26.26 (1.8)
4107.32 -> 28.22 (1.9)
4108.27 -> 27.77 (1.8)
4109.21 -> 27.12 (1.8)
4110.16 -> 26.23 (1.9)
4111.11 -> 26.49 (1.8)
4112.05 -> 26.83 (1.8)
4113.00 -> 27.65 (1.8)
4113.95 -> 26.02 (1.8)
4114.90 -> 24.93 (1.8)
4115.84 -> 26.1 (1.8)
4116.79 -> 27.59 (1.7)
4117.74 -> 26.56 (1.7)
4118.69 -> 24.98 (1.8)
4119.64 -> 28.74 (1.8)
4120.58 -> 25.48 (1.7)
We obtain 1.83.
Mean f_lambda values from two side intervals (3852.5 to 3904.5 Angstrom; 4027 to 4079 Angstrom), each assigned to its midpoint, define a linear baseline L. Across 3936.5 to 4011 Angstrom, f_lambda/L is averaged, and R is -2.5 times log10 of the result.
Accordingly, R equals 0.169 mag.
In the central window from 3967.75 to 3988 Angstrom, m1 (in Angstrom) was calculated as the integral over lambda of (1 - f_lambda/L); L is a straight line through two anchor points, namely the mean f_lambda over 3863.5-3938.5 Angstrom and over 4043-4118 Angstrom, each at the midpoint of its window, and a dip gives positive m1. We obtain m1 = 2.9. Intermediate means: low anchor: 14.5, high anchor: 24.4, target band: 16.1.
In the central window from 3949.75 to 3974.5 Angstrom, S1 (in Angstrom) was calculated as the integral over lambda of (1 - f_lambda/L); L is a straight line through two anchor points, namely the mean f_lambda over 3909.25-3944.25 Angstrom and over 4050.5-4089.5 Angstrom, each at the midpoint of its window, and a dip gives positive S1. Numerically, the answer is 4.5 Angstrom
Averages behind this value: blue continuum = 12.3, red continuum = 24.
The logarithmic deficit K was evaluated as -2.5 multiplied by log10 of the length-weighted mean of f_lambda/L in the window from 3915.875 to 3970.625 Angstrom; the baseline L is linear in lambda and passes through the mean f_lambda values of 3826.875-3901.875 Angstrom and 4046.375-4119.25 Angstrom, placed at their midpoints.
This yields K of 0.45 mag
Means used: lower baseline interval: 14.1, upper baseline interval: 24.7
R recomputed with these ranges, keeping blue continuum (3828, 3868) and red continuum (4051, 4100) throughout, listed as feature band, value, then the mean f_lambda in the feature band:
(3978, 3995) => -0.10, 22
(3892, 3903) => -0.17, 18.2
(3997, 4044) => -0.11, 24.1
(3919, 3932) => 0.48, 10.8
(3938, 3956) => 0.20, 15.1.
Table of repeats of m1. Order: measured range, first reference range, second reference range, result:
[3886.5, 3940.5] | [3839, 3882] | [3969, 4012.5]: 8.7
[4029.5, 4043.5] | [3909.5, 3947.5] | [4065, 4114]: -2.4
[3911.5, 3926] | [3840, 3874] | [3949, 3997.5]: -0.8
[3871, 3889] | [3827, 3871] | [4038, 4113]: 1.0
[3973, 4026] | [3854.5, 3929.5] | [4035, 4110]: -4.3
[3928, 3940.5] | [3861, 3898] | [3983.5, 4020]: 8.3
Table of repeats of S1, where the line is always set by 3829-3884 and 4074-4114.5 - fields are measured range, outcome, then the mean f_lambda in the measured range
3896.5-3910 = -1.4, 17.5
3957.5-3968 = 4.8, 10.2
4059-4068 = 0.5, 22.5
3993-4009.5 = -1.5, 22.6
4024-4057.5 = -1.5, 23.8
